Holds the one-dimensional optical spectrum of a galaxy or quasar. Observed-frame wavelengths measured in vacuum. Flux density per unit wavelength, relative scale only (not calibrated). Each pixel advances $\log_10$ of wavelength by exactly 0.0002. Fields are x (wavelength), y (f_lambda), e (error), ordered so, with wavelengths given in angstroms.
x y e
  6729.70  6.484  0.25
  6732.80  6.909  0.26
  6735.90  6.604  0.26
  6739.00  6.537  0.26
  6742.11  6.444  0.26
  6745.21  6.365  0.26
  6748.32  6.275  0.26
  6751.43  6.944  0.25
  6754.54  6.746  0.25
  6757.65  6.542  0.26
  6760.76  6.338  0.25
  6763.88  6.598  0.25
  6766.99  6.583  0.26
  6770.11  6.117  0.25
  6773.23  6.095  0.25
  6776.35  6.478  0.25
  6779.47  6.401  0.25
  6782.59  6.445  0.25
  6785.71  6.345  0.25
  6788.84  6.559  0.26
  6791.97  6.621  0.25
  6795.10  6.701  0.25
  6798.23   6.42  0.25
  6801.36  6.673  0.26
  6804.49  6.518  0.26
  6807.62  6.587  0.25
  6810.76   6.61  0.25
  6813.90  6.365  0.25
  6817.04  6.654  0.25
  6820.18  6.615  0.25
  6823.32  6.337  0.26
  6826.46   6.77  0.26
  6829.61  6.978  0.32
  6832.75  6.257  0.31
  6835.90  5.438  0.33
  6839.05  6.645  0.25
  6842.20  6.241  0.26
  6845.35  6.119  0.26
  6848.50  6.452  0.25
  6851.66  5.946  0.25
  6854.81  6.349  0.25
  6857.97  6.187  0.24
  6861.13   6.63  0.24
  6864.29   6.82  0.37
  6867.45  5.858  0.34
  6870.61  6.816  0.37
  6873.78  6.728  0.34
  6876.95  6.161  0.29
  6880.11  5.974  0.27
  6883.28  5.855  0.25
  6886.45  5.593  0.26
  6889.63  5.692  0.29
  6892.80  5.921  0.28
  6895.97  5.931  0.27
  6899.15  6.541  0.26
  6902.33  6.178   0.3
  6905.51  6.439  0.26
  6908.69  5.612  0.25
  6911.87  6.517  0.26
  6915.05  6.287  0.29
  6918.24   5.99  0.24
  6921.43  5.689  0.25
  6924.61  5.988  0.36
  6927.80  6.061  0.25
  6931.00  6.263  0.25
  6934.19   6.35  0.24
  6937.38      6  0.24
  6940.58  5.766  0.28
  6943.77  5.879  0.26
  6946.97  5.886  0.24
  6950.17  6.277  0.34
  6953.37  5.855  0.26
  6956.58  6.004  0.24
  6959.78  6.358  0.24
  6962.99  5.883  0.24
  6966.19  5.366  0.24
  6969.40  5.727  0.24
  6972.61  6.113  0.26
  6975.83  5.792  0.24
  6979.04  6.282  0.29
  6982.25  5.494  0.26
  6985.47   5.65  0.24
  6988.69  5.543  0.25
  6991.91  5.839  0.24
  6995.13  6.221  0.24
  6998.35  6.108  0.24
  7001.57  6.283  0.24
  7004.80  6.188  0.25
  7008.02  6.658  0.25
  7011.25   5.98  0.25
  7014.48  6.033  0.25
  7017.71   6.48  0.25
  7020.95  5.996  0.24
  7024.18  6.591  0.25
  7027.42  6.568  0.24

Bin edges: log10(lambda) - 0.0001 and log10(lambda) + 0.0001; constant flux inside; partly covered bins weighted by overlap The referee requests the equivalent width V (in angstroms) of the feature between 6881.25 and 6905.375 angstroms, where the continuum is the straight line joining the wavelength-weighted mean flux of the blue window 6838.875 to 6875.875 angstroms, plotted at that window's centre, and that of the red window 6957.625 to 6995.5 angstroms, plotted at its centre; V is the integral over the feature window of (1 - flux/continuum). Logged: 0.9 angstroms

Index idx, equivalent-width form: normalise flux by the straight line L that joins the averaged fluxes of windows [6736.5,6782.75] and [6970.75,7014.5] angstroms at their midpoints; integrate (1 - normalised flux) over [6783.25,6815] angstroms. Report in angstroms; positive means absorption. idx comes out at -0.8 angstroms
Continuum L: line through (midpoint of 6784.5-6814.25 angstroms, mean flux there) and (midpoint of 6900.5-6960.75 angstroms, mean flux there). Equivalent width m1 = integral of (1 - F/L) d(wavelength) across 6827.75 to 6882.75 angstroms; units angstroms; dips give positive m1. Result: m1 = 0.19 angstroms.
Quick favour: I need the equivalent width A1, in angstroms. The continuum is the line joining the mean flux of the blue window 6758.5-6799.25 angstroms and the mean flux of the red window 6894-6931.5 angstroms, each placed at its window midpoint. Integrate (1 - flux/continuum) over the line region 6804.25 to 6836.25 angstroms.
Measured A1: -0.82 angstroms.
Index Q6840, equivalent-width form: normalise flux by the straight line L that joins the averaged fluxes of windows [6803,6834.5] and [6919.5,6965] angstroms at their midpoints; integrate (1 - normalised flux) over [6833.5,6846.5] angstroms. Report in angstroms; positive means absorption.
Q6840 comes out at 0.7 angstroms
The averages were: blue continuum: 6.56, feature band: 6.12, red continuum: 6.01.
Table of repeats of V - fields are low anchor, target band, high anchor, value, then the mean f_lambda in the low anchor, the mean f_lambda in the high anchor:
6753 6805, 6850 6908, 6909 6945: 0.0 angstroms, 6.48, 6.06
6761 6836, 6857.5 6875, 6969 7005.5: -0.7 angstroms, 6.48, 5.94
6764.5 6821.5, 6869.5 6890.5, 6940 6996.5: 0.3 angstroms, 6.49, 5.89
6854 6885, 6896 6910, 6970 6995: 0.0 angstroms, 6.33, 5.83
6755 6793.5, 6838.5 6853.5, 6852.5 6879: 0.4 angstroms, 6.44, 6.42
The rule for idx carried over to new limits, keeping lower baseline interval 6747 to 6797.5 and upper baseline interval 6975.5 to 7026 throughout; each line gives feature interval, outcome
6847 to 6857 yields 0.2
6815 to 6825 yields -0.2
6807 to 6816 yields -0.1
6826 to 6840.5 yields 0.0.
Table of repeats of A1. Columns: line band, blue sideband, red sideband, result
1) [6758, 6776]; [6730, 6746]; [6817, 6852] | 0.4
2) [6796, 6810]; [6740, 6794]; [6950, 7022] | -0.4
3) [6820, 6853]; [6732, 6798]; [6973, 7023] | 0.1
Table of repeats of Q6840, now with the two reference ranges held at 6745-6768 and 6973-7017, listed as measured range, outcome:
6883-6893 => 0.8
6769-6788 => 0.5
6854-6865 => -0.3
